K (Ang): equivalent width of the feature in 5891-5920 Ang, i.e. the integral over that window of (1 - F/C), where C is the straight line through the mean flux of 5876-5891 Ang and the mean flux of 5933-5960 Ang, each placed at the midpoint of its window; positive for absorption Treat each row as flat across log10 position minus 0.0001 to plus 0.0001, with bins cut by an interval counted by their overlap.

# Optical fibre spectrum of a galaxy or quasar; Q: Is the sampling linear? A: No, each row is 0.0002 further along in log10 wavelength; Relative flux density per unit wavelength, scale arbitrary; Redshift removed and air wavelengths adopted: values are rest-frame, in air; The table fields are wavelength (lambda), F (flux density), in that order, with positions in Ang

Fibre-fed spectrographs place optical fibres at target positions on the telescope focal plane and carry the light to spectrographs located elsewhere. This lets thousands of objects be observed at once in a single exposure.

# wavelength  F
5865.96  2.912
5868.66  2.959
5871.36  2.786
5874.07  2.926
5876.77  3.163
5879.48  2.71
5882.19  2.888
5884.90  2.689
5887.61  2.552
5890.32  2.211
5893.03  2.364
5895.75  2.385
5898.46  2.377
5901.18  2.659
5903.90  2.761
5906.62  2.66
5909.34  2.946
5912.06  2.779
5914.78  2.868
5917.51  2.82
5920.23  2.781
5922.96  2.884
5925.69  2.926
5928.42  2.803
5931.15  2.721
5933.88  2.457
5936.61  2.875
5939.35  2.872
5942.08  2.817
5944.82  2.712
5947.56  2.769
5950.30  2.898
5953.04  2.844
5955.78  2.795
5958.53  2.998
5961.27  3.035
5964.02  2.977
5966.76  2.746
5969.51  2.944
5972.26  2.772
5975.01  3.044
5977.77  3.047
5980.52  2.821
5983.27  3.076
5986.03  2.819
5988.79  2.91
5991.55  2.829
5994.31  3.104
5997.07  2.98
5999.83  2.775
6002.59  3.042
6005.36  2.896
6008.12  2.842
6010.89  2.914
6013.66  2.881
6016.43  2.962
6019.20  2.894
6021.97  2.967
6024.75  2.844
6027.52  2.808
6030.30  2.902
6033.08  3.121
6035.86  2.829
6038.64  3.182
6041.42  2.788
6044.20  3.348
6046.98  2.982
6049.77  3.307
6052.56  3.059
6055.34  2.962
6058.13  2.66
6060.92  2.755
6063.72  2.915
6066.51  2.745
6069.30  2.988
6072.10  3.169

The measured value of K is 0.92 Ang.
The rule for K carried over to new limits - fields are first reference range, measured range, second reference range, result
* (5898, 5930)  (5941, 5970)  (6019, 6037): -0.4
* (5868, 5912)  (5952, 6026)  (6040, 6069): -1.8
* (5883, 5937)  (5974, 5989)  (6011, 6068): -0.7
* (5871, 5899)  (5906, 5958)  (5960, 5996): -0.3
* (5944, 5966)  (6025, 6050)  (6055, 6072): -1.3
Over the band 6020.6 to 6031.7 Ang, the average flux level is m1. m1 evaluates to 2.88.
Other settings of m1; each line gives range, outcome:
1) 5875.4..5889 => 2.8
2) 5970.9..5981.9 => 2.92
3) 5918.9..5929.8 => 2.85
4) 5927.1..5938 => 2.71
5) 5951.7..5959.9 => 2.88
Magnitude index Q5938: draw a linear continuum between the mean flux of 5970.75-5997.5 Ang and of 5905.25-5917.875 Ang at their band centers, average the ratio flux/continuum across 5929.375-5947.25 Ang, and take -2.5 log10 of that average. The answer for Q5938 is 0.04 mag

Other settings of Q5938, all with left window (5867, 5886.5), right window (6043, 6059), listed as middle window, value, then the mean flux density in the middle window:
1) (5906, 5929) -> 0.03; 2.84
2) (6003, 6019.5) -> 0.04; 2.91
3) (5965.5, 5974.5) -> 0.05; 2.84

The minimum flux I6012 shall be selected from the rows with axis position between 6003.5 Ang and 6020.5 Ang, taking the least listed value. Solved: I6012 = 2.842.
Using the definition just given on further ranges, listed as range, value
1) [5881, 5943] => 2.211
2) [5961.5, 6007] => 2.746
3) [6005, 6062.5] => 2.66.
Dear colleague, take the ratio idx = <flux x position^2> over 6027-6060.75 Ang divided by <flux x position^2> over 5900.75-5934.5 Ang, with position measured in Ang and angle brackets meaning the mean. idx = 1.1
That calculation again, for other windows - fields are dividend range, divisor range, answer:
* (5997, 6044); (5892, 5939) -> 1.12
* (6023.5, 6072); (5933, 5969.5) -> 1.08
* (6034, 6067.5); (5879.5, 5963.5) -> 1.13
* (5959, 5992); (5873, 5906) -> 1.14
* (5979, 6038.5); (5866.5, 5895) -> 1.12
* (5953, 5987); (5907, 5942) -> 1.06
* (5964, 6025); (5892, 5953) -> 1.09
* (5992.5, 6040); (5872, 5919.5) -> 1.14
